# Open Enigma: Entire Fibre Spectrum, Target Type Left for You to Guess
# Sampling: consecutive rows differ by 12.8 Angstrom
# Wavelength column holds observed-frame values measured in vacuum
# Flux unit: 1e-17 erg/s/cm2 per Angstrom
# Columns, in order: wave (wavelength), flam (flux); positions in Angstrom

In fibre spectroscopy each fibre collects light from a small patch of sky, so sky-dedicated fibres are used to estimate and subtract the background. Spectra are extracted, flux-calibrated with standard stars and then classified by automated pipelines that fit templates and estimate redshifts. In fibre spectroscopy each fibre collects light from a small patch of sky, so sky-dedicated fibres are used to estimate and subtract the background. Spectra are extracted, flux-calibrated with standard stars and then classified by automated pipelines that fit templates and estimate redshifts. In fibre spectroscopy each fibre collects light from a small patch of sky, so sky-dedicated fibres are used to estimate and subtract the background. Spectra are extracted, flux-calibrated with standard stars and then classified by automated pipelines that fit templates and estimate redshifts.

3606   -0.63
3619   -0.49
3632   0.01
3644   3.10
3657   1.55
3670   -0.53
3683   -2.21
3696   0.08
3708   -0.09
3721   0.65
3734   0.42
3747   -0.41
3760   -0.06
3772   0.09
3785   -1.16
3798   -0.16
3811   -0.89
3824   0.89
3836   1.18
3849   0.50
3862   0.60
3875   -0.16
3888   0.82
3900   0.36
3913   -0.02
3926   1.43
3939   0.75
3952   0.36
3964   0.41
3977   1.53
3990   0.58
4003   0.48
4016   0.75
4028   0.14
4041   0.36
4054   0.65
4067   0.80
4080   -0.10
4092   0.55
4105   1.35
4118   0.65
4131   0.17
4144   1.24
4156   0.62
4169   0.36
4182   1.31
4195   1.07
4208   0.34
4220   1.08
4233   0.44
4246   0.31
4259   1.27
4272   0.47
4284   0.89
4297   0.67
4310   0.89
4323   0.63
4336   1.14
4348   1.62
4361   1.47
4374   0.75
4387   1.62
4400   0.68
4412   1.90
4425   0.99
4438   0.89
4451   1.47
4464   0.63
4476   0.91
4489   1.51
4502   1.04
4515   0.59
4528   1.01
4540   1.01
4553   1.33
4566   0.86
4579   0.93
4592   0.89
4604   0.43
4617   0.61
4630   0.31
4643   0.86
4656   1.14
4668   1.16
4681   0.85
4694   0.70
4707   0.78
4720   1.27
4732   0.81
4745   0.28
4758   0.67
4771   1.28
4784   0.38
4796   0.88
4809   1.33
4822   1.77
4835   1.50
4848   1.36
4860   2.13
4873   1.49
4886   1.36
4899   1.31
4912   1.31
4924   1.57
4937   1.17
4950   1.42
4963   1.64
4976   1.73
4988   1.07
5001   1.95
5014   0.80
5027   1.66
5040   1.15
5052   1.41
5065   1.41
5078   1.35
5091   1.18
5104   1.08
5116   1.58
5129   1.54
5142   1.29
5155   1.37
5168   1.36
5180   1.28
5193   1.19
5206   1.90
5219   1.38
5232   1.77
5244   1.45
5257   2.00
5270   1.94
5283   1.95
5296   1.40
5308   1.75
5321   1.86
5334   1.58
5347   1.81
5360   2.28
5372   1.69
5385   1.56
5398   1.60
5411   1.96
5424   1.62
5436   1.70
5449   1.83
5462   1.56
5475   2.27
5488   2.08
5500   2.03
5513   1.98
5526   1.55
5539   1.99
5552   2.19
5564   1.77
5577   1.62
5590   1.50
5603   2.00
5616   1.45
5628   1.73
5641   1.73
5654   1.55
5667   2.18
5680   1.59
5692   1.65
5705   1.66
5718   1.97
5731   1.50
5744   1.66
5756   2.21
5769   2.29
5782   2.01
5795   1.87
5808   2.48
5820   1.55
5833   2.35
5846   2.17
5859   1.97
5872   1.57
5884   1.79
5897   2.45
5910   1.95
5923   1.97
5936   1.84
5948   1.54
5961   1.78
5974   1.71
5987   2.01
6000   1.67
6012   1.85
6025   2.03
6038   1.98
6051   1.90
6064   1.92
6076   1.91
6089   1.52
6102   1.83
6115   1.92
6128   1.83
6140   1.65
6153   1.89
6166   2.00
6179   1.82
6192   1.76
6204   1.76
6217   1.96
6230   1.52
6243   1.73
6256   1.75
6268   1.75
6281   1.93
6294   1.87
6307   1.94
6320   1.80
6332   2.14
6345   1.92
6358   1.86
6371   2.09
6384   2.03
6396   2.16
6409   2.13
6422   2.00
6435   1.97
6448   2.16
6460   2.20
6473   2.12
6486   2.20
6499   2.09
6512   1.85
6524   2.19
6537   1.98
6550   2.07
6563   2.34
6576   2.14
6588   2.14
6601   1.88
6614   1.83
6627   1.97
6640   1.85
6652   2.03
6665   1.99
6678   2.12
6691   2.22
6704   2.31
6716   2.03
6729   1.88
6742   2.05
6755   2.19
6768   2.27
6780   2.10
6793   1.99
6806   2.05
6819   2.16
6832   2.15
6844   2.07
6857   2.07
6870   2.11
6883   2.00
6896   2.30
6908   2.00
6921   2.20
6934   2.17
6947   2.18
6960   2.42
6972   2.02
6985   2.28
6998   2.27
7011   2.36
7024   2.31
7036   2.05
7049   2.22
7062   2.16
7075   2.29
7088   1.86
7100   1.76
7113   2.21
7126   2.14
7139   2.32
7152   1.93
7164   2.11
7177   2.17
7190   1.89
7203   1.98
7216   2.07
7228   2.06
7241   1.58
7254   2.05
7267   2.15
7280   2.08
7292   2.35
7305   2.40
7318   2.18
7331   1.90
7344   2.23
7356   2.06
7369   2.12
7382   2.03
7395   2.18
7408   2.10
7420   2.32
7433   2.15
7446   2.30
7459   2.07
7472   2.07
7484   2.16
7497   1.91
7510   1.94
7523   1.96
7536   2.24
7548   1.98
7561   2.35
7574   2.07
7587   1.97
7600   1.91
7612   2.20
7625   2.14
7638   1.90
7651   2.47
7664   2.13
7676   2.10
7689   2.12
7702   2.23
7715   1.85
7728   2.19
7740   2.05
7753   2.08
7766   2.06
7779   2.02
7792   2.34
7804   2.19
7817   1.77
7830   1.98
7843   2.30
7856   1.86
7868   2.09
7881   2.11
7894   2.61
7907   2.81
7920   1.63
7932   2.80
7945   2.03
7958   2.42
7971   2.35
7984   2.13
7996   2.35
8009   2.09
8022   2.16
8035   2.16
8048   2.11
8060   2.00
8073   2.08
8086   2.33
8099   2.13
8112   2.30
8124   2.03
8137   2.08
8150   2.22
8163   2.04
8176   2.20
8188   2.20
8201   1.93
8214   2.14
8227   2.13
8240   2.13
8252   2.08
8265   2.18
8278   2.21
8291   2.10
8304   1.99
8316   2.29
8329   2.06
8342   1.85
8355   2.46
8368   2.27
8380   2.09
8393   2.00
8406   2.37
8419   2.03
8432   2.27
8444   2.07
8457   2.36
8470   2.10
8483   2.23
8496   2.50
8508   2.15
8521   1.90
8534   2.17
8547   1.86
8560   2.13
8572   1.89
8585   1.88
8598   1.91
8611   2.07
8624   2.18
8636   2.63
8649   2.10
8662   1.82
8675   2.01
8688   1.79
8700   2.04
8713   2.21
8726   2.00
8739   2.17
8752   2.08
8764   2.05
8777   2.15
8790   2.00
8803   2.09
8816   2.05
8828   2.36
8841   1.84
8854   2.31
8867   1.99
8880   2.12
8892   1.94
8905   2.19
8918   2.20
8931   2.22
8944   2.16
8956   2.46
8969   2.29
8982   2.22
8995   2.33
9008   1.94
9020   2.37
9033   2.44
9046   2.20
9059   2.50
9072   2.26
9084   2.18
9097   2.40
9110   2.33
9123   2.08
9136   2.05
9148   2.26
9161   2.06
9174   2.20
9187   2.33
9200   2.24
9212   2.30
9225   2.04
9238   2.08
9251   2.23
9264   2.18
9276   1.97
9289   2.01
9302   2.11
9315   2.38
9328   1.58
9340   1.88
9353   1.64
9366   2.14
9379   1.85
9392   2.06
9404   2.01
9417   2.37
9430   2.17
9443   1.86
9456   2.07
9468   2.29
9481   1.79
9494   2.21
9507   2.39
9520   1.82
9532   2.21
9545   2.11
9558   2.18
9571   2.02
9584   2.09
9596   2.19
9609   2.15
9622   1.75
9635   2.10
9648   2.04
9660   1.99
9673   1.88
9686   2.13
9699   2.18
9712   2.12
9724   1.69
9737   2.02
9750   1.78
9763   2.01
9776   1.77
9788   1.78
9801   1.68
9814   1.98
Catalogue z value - 0.20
